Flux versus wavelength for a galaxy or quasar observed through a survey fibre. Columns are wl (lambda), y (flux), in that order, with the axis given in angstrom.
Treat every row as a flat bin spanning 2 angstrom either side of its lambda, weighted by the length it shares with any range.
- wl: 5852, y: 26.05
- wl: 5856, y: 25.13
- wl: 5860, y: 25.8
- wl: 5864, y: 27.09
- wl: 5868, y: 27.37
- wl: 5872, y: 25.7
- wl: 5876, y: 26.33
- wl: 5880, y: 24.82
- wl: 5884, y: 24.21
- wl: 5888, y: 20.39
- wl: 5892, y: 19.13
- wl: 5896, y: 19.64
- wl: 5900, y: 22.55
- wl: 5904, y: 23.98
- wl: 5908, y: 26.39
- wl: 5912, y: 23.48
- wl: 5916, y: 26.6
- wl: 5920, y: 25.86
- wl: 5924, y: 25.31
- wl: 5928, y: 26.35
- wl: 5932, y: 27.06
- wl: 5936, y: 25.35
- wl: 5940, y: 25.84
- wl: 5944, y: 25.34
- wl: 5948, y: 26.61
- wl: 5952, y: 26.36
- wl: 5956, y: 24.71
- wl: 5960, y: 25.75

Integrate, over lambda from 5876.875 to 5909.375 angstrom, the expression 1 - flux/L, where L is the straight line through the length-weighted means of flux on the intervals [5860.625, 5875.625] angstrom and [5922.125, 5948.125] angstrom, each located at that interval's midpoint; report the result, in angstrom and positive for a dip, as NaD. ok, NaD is 4.5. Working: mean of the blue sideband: 26.6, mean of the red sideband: 25.9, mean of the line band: 22.7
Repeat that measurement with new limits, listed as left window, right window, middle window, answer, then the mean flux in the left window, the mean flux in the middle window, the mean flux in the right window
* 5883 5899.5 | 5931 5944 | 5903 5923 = -1.8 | 20.8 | 25.3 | 25.9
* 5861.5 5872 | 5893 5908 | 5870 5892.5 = 1.2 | 26.9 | 23.7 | 22.4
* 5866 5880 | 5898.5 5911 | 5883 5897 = 2.5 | 26.2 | 20.7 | 24.3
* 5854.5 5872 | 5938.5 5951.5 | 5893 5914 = 2.5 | 26.3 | 23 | 26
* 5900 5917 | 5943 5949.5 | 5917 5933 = -0.5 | 24.7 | 26.1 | 26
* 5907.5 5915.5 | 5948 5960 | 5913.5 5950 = -0.9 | 25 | 26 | 25.8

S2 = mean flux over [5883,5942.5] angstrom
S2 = 24.2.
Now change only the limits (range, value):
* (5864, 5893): 24.4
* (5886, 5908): 21.6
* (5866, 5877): 26.5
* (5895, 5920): 24.1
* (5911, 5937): 25.8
